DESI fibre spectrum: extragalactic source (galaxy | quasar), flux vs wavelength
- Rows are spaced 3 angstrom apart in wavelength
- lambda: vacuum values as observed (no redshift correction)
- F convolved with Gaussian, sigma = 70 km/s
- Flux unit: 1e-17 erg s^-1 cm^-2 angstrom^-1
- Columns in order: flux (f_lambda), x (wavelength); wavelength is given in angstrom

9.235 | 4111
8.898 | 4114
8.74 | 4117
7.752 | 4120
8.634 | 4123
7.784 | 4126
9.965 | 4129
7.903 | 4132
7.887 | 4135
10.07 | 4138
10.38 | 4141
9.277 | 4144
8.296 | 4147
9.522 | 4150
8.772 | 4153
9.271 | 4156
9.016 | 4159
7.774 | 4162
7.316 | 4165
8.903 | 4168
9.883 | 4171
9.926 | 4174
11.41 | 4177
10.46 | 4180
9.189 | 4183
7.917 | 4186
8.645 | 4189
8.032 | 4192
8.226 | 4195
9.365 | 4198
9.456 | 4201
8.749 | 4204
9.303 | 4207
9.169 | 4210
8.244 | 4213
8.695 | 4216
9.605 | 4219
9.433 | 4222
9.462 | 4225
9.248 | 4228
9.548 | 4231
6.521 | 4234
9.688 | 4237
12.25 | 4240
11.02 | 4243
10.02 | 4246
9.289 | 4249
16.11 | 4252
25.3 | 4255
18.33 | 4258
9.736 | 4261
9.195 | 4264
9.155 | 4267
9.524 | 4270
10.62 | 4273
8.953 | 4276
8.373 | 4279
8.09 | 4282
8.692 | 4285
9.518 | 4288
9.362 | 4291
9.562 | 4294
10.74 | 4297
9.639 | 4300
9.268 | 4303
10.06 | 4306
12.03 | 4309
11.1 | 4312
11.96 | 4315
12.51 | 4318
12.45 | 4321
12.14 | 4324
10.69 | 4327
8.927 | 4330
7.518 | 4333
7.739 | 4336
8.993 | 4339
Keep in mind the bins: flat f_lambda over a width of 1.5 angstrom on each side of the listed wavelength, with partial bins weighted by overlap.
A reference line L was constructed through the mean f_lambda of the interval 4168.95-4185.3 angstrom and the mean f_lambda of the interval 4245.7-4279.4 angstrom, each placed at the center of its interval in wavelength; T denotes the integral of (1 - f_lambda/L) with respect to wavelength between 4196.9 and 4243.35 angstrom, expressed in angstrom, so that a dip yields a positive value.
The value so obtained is 7.60 angstrom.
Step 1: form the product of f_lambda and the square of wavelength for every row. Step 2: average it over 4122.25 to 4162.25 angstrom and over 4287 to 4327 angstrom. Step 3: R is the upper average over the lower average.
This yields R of 1.3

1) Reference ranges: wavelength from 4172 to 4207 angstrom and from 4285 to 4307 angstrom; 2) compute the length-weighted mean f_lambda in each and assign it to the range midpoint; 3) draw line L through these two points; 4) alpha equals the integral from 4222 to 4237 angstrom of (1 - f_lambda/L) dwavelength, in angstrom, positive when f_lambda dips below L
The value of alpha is 0.8 angstrom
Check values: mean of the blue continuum 9.23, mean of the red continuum 9.66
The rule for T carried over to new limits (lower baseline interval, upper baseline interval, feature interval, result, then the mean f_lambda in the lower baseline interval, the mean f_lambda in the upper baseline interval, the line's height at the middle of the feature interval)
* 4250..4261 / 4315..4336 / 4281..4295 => 5.3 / 18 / 10.6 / 14.6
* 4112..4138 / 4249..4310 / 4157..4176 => 0.7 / 8.55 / 11.1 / 9.23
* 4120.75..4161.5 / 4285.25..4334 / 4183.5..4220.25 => 2.7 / 8.93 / 10.5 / 9.48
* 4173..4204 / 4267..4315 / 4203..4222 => 0.7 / 9.23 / 9.76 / 9.35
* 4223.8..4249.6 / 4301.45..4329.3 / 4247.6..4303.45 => -3.5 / 9.69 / 11.3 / 10.5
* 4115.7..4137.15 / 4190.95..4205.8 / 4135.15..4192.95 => -3.5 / 8.43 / 8.8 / 8.62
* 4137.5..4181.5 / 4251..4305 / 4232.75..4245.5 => 0.7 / 9.34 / 11.1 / 10.5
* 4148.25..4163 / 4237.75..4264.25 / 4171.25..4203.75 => 3.6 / 8.9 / 13.6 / 10.5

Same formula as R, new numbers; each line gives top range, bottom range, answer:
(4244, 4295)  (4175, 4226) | 1.26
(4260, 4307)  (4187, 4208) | 1.11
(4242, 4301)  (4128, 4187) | 1.27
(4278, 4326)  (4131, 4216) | 1.22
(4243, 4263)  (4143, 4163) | 1.70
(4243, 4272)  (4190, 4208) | 1.49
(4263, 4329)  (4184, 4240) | 1.18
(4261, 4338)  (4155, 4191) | 1.15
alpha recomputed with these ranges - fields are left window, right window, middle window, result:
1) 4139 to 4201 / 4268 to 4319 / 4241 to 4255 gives -5.00 angstrom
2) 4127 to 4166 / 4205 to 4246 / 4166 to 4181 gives -1.56 angstrom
